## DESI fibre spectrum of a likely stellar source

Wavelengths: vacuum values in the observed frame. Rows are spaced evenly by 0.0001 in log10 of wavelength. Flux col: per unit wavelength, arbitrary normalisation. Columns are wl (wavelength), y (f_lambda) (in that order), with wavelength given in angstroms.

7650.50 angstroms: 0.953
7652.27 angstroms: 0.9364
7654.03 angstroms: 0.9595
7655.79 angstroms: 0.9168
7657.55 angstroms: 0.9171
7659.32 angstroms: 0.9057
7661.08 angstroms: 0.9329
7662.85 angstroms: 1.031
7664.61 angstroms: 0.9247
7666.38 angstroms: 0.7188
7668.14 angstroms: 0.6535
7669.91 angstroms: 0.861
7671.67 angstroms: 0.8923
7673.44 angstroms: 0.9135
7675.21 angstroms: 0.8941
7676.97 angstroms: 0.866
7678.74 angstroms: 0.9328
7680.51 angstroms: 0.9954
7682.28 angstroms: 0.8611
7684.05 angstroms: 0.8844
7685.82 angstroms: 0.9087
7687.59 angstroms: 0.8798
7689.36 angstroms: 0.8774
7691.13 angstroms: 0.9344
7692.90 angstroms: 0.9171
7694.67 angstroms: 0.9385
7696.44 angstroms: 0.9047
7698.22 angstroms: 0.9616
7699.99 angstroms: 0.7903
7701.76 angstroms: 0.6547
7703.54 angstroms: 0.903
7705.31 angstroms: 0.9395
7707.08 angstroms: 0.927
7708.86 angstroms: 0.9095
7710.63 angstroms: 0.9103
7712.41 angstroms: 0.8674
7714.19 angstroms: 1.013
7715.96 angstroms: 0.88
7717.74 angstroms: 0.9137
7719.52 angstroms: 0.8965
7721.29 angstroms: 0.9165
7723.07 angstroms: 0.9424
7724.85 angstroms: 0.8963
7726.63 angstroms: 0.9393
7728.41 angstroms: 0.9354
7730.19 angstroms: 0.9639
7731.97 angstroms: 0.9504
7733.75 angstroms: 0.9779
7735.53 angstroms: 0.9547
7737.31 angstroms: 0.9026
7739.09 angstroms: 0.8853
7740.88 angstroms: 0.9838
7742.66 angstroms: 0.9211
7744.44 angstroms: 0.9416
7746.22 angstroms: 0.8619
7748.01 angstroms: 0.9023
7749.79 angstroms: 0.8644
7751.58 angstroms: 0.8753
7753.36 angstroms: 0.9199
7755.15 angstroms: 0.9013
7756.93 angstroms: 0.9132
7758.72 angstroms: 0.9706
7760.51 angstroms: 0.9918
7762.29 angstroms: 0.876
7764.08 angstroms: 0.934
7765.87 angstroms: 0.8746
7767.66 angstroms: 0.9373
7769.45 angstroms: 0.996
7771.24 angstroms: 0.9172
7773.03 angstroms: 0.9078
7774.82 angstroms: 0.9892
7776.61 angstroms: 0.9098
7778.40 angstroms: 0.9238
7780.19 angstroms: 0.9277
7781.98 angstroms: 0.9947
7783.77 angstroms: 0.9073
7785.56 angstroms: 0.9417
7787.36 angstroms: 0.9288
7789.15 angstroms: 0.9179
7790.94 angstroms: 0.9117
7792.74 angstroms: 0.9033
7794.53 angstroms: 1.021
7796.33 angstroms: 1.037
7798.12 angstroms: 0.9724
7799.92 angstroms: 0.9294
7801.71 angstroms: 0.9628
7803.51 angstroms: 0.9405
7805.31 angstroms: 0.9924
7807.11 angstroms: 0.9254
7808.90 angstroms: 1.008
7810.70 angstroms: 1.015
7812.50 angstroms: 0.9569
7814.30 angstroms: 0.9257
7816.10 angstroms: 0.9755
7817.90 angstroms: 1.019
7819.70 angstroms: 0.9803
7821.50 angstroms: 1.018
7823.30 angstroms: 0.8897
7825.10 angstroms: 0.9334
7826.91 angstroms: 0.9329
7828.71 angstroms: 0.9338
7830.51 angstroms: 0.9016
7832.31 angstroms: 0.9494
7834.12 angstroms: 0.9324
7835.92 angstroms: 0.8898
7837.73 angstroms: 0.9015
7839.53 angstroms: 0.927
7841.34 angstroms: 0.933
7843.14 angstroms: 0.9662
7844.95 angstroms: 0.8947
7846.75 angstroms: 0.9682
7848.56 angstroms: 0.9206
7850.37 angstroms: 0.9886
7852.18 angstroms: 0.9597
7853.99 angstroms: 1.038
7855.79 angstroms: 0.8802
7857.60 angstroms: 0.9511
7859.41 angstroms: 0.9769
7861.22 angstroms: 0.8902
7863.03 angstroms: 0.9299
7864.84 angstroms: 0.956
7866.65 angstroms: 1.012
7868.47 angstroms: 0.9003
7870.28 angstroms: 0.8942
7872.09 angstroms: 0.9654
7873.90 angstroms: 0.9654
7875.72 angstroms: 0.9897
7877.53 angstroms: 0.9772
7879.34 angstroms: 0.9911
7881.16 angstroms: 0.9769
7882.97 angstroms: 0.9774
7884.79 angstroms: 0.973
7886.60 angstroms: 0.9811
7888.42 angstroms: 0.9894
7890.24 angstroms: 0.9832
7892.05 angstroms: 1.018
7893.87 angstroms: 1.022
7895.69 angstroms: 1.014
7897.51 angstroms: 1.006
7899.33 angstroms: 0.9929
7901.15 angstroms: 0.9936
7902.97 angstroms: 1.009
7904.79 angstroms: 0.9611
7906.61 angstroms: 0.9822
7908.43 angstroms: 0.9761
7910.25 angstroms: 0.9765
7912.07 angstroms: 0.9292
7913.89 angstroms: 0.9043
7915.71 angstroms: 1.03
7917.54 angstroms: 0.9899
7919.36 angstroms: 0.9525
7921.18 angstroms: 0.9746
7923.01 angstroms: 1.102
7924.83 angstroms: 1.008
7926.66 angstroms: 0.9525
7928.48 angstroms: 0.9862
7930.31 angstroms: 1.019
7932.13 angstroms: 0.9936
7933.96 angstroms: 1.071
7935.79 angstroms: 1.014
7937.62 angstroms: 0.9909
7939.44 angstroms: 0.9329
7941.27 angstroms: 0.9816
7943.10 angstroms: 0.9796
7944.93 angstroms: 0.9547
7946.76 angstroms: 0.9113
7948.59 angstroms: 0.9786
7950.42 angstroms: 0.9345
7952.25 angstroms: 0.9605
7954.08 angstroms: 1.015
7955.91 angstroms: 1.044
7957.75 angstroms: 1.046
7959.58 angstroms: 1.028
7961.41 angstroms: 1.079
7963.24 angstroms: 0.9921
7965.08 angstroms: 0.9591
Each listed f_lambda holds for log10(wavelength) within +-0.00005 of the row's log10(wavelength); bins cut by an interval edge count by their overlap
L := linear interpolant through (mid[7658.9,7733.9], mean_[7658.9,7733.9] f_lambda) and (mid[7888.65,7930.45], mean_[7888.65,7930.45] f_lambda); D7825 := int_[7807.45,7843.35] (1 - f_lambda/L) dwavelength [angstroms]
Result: 0.2 angstroms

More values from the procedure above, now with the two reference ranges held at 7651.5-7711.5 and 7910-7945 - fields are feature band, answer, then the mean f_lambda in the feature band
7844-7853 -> 0.11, 0.946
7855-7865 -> 0.34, 0.929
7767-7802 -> -0.52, 0.947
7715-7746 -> -0.56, 0.929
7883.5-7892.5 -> -0.13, 0.987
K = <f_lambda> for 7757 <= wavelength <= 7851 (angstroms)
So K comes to 0.946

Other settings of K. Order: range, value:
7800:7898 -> 0.959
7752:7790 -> 0.932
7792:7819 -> 0.973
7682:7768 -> 0.911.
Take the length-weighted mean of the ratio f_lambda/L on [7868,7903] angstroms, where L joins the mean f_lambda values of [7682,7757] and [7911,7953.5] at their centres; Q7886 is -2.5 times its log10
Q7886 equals -0.02 mag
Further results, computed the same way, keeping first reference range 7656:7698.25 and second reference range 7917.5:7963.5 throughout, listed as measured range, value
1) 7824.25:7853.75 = 0.025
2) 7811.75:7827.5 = -0.011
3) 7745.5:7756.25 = 0.042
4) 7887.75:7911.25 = -0.015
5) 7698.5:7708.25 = 0.065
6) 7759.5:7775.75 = -0.007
